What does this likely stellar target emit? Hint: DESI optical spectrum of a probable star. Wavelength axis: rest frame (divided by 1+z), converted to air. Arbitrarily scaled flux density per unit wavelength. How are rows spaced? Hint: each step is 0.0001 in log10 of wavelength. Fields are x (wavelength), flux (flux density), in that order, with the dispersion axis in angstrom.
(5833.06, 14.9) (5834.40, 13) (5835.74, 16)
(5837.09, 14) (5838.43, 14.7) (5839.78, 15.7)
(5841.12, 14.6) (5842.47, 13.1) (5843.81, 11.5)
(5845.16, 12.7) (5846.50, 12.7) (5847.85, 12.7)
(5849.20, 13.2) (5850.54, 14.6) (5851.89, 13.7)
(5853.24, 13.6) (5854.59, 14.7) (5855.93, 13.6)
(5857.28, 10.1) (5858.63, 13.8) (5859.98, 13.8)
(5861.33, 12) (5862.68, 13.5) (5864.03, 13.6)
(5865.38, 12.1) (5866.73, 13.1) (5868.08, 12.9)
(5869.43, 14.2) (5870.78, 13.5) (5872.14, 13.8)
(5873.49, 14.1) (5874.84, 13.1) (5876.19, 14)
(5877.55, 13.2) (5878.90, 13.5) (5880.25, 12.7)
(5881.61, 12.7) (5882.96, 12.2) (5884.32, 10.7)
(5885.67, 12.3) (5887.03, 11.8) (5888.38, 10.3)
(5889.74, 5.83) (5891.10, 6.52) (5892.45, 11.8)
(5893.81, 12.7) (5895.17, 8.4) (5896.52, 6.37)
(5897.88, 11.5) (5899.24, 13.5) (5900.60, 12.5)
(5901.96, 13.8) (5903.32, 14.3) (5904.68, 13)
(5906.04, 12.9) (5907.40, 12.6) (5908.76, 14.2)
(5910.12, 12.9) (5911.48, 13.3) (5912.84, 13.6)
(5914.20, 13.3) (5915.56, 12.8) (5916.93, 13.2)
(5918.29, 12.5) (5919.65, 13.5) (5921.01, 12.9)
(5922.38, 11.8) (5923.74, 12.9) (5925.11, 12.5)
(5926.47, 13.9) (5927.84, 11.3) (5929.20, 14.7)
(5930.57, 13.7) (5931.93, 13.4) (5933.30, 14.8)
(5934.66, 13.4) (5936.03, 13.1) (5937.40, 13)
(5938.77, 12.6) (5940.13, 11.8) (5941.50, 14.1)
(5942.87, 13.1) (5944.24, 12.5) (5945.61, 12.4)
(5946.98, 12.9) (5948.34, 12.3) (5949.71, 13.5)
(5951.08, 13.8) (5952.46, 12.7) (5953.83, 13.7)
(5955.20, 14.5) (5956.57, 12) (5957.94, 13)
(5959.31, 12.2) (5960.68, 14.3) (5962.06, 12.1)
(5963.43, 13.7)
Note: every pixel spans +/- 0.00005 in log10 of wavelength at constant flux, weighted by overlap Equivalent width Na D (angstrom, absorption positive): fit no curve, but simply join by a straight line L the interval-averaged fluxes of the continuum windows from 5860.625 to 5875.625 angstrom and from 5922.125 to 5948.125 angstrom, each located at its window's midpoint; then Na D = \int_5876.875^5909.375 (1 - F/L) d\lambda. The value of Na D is 3.8 angstrom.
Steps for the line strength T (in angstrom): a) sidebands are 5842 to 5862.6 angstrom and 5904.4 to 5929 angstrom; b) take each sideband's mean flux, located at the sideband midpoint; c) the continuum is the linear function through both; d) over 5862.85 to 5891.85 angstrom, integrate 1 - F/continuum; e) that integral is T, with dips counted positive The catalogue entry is 1.8 angstrom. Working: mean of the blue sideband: 13.1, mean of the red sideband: 13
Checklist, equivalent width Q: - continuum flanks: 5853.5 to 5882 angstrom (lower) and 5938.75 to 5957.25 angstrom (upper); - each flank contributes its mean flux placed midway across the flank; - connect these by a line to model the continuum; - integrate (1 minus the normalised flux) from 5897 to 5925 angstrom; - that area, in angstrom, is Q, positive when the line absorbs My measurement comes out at 0.3 angstrom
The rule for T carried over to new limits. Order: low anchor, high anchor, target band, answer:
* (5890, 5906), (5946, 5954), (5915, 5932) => -1.2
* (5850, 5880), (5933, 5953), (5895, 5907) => 1.1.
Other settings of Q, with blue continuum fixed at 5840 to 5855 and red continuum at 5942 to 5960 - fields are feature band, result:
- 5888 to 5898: 3.2 angstrom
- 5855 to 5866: 0.4 angstrom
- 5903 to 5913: -0.1 angstrom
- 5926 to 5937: -0.4 angstrom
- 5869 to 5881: -0.2 angstrom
